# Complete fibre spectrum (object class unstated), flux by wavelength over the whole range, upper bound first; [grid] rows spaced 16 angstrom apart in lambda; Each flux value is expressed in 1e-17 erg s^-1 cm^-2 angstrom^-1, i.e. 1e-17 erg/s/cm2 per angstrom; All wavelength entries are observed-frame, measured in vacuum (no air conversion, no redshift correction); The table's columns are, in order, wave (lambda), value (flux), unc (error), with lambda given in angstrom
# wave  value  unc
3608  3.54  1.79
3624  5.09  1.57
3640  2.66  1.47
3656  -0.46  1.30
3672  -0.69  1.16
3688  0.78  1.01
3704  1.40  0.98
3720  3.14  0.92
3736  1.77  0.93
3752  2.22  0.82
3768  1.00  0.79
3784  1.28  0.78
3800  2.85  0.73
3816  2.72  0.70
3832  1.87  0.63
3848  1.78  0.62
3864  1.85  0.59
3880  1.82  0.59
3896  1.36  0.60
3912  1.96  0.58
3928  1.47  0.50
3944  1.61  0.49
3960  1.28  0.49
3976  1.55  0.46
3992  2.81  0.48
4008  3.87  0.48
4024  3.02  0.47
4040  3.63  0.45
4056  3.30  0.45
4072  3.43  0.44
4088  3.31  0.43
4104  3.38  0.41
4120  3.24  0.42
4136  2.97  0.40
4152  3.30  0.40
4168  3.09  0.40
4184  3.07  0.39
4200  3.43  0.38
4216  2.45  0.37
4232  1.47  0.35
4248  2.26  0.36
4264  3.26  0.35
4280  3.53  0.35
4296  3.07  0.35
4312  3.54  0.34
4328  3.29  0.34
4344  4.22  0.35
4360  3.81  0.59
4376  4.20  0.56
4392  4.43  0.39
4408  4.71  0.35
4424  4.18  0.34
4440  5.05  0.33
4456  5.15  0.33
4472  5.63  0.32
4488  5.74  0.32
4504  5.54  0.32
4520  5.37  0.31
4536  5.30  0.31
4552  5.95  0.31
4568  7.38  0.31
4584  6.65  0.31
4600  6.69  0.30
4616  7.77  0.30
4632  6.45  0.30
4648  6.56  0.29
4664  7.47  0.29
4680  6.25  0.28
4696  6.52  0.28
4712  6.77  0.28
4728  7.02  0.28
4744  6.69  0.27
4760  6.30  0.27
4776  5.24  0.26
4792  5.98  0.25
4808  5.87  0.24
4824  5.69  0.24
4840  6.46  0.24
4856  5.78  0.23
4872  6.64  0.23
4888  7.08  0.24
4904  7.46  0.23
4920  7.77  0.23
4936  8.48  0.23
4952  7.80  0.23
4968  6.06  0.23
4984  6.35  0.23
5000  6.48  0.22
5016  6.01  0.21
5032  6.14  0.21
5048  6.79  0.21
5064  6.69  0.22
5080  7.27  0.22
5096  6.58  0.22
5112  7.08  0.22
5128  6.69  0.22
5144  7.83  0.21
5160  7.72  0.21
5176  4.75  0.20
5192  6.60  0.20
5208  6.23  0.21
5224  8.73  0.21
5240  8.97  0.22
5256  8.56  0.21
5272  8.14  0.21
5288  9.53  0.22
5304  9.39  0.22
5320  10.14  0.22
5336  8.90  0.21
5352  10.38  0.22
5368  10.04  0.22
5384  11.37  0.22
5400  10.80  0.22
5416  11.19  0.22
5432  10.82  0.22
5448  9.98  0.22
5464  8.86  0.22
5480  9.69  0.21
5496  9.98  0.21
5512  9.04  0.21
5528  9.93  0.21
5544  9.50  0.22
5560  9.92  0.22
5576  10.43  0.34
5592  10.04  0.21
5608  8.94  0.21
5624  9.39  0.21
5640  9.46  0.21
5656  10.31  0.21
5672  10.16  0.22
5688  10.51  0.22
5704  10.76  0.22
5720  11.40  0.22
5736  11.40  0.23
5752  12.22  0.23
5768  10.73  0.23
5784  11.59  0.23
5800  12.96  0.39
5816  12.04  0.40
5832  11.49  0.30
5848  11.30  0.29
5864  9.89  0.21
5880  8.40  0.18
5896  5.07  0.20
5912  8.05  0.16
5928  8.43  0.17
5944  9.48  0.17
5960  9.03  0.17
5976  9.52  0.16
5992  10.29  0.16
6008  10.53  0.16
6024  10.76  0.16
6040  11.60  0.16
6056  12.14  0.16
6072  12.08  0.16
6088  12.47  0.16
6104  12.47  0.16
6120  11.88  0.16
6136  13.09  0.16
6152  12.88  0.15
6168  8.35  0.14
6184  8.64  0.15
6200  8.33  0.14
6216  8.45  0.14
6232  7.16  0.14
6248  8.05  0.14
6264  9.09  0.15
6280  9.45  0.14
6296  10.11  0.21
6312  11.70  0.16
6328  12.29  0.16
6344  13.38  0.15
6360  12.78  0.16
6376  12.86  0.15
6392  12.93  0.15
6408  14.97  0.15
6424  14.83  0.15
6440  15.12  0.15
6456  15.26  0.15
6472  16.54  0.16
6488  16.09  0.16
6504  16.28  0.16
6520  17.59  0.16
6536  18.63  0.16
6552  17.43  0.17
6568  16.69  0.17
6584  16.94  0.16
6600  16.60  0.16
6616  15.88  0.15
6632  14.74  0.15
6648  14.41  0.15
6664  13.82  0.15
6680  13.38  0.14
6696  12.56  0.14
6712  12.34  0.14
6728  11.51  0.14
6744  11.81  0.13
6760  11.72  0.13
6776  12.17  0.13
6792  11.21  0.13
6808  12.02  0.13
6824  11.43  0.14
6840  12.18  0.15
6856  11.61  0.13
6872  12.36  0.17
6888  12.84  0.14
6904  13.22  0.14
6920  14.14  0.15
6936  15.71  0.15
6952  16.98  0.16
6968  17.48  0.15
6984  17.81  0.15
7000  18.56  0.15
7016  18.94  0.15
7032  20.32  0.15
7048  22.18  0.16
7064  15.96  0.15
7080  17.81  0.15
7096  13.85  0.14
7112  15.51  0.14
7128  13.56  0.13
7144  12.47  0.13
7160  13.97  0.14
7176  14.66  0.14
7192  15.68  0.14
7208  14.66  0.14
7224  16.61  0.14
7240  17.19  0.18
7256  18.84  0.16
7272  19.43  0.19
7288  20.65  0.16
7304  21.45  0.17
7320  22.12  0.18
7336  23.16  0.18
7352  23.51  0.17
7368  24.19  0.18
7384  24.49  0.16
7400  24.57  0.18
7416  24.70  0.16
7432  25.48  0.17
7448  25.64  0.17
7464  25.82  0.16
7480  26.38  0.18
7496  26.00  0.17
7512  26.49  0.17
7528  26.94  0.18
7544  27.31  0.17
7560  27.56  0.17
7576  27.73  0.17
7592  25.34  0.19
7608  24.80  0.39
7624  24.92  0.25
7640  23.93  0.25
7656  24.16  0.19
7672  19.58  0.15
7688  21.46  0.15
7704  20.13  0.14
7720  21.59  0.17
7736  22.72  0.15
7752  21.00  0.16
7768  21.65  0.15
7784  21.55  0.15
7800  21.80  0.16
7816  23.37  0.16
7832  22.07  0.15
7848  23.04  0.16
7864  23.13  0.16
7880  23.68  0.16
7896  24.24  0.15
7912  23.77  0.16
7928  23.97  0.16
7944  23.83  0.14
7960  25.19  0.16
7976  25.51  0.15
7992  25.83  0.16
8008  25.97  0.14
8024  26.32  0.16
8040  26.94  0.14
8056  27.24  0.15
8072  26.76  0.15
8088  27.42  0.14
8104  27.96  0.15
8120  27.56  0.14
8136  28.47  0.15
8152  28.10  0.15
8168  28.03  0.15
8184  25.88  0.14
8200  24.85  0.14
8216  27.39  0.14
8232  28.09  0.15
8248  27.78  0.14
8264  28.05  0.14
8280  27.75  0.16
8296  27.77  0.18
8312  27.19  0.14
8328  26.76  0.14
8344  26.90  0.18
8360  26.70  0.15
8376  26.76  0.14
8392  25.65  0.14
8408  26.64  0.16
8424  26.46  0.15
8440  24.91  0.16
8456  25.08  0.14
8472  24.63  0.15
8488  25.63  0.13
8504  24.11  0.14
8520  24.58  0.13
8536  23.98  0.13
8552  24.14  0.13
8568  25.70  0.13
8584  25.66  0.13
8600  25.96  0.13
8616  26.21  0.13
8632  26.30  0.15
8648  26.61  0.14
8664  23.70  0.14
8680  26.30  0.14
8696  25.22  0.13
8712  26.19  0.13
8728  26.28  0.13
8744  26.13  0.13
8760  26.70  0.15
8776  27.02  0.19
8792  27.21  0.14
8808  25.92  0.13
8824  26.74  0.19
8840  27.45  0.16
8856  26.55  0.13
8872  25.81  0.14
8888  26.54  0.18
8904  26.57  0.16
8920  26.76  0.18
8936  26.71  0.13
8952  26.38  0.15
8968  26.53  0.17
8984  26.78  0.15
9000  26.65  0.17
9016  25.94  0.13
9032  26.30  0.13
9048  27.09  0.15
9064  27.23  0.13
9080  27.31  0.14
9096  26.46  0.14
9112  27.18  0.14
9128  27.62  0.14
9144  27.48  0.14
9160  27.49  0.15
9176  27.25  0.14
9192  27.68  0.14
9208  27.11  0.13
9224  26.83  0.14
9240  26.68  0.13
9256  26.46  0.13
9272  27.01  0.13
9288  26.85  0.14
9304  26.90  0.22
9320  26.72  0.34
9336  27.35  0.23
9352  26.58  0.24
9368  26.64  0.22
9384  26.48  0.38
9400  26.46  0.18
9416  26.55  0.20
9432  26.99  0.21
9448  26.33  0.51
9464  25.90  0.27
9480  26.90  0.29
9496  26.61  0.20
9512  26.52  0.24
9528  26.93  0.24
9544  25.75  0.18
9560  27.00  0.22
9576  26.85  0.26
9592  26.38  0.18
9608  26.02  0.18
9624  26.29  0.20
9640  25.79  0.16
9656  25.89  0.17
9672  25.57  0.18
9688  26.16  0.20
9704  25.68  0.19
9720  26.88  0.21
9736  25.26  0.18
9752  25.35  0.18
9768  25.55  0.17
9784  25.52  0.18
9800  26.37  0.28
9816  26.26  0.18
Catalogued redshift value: 0.00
